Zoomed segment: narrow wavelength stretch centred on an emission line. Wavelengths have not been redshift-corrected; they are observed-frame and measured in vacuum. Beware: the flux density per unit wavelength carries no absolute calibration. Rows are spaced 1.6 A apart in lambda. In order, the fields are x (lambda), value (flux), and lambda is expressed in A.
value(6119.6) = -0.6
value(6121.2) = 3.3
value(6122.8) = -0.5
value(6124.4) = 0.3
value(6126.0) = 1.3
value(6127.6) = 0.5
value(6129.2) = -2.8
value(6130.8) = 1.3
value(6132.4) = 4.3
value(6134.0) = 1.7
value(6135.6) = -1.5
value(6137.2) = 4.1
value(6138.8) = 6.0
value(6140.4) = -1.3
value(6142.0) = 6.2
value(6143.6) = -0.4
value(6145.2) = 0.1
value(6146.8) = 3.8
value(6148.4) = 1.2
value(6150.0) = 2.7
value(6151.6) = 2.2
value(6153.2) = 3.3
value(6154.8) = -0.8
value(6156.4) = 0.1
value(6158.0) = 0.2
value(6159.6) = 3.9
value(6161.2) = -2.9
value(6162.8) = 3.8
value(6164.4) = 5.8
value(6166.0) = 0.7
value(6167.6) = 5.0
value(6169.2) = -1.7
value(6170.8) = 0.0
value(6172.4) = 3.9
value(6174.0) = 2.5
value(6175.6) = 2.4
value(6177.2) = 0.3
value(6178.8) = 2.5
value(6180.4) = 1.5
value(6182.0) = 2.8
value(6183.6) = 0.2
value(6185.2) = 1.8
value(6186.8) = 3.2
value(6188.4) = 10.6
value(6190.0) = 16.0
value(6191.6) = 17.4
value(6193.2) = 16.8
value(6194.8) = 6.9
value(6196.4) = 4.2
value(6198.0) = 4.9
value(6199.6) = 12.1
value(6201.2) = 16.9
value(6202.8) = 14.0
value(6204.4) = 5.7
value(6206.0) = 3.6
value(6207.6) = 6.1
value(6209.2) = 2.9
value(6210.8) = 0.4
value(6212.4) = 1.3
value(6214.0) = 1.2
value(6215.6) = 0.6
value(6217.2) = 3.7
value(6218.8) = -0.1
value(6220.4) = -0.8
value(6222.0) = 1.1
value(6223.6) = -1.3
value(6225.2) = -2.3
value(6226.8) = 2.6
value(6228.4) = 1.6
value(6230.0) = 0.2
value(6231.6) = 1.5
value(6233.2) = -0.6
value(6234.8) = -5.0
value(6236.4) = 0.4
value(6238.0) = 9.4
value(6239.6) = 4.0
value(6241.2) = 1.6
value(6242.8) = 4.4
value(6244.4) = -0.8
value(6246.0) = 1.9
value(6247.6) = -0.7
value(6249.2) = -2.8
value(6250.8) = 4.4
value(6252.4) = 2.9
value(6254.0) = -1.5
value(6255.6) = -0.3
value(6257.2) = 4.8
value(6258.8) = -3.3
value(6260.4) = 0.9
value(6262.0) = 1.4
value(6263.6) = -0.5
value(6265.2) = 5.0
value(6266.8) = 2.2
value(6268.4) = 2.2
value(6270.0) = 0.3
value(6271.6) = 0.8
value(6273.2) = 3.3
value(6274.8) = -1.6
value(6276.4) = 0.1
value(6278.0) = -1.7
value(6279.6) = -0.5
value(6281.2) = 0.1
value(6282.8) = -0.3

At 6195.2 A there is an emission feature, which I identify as C IV 1549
